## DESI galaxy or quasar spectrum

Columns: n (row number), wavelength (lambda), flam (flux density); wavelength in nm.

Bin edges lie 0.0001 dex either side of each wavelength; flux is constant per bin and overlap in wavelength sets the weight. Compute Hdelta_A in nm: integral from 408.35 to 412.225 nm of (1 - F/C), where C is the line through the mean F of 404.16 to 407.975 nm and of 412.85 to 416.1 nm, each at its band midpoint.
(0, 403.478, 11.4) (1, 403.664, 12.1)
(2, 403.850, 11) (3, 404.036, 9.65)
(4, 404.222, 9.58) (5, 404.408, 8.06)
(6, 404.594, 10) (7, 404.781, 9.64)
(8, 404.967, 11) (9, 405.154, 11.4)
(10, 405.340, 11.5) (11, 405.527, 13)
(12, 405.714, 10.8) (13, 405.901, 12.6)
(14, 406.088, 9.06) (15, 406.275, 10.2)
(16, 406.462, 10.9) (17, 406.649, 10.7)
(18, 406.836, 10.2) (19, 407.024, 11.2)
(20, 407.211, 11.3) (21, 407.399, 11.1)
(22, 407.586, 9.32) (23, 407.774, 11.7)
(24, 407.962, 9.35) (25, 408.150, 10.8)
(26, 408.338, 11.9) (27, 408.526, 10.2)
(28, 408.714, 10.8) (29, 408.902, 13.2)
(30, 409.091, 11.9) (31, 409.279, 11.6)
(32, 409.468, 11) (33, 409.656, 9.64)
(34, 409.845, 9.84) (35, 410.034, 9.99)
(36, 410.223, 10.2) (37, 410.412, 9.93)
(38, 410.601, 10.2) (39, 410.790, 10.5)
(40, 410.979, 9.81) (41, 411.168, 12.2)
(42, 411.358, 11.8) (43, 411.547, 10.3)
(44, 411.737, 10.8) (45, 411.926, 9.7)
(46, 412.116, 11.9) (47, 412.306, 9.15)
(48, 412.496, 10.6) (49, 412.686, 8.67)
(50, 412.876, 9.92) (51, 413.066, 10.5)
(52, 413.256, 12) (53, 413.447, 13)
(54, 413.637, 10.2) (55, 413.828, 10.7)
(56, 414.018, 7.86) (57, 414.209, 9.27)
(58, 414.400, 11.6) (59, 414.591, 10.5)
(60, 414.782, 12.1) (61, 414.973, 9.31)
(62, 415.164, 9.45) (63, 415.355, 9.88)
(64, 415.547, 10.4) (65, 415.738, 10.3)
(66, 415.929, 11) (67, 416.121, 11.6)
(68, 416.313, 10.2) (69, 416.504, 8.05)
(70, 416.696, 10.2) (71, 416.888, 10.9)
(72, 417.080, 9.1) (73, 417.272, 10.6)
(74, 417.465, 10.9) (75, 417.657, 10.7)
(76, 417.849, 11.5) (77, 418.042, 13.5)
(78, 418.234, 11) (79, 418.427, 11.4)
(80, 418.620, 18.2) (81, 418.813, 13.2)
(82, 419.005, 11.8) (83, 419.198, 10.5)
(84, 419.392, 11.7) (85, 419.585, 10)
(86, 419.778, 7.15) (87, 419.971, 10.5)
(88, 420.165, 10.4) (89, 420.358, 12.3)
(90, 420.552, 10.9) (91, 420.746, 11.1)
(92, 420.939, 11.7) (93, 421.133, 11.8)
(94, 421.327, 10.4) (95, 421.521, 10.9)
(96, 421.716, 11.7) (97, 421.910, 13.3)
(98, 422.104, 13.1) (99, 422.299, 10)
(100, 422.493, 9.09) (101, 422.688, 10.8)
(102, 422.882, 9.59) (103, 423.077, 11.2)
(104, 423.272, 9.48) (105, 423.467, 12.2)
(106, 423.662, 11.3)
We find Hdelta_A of -0.081 nm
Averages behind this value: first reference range 10.6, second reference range 10.5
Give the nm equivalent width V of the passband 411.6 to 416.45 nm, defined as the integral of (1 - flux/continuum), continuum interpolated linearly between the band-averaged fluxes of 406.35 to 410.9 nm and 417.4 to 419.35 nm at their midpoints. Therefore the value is 0.49 nm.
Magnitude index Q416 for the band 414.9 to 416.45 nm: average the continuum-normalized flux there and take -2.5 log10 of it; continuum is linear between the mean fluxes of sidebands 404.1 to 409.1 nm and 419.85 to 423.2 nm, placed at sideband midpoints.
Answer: 0.07 mag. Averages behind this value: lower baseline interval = 10.8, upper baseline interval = 11.1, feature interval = 10.2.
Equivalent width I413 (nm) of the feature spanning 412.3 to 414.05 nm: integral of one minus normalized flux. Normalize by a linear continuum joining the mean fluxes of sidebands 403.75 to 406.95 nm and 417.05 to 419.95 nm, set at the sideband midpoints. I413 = 0.11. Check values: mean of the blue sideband 10.6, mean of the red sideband 11.4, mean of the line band 10.4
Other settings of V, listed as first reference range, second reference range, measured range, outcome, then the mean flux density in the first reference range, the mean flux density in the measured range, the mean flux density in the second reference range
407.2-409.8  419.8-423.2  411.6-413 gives 0.108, 11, 10.1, 11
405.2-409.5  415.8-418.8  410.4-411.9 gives 0.063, 11.1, 10.7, 11.3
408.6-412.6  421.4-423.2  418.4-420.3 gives -0.095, 10.7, 11.5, 11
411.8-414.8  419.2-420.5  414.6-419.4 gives -0.315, 10.4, 11.1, 10.4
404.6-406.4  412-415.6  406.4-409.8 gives -0.045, 11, 10.9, 10.4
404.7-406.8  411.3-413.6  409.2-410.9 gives 0.074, 11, 10.3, 10.7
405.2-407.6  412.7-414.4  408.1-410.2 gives -0.039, 11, 11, 10.4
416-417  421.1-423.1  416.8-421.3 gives -0.319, 10.2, 11.3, 11.1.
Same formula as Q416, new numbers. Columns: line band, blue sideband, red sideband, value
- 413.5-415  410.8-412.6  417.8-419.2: 0.12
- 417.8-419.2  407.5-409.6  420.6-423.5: -0.16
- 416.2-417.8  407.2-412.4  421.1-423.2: 0.08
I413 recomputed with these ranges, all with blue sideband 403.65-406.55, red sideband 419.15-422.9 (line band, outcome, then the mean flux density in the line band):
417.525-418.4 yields -0.064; 11.6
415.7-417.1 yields 0.075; 10.2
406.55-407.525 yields -0.018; 10.9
